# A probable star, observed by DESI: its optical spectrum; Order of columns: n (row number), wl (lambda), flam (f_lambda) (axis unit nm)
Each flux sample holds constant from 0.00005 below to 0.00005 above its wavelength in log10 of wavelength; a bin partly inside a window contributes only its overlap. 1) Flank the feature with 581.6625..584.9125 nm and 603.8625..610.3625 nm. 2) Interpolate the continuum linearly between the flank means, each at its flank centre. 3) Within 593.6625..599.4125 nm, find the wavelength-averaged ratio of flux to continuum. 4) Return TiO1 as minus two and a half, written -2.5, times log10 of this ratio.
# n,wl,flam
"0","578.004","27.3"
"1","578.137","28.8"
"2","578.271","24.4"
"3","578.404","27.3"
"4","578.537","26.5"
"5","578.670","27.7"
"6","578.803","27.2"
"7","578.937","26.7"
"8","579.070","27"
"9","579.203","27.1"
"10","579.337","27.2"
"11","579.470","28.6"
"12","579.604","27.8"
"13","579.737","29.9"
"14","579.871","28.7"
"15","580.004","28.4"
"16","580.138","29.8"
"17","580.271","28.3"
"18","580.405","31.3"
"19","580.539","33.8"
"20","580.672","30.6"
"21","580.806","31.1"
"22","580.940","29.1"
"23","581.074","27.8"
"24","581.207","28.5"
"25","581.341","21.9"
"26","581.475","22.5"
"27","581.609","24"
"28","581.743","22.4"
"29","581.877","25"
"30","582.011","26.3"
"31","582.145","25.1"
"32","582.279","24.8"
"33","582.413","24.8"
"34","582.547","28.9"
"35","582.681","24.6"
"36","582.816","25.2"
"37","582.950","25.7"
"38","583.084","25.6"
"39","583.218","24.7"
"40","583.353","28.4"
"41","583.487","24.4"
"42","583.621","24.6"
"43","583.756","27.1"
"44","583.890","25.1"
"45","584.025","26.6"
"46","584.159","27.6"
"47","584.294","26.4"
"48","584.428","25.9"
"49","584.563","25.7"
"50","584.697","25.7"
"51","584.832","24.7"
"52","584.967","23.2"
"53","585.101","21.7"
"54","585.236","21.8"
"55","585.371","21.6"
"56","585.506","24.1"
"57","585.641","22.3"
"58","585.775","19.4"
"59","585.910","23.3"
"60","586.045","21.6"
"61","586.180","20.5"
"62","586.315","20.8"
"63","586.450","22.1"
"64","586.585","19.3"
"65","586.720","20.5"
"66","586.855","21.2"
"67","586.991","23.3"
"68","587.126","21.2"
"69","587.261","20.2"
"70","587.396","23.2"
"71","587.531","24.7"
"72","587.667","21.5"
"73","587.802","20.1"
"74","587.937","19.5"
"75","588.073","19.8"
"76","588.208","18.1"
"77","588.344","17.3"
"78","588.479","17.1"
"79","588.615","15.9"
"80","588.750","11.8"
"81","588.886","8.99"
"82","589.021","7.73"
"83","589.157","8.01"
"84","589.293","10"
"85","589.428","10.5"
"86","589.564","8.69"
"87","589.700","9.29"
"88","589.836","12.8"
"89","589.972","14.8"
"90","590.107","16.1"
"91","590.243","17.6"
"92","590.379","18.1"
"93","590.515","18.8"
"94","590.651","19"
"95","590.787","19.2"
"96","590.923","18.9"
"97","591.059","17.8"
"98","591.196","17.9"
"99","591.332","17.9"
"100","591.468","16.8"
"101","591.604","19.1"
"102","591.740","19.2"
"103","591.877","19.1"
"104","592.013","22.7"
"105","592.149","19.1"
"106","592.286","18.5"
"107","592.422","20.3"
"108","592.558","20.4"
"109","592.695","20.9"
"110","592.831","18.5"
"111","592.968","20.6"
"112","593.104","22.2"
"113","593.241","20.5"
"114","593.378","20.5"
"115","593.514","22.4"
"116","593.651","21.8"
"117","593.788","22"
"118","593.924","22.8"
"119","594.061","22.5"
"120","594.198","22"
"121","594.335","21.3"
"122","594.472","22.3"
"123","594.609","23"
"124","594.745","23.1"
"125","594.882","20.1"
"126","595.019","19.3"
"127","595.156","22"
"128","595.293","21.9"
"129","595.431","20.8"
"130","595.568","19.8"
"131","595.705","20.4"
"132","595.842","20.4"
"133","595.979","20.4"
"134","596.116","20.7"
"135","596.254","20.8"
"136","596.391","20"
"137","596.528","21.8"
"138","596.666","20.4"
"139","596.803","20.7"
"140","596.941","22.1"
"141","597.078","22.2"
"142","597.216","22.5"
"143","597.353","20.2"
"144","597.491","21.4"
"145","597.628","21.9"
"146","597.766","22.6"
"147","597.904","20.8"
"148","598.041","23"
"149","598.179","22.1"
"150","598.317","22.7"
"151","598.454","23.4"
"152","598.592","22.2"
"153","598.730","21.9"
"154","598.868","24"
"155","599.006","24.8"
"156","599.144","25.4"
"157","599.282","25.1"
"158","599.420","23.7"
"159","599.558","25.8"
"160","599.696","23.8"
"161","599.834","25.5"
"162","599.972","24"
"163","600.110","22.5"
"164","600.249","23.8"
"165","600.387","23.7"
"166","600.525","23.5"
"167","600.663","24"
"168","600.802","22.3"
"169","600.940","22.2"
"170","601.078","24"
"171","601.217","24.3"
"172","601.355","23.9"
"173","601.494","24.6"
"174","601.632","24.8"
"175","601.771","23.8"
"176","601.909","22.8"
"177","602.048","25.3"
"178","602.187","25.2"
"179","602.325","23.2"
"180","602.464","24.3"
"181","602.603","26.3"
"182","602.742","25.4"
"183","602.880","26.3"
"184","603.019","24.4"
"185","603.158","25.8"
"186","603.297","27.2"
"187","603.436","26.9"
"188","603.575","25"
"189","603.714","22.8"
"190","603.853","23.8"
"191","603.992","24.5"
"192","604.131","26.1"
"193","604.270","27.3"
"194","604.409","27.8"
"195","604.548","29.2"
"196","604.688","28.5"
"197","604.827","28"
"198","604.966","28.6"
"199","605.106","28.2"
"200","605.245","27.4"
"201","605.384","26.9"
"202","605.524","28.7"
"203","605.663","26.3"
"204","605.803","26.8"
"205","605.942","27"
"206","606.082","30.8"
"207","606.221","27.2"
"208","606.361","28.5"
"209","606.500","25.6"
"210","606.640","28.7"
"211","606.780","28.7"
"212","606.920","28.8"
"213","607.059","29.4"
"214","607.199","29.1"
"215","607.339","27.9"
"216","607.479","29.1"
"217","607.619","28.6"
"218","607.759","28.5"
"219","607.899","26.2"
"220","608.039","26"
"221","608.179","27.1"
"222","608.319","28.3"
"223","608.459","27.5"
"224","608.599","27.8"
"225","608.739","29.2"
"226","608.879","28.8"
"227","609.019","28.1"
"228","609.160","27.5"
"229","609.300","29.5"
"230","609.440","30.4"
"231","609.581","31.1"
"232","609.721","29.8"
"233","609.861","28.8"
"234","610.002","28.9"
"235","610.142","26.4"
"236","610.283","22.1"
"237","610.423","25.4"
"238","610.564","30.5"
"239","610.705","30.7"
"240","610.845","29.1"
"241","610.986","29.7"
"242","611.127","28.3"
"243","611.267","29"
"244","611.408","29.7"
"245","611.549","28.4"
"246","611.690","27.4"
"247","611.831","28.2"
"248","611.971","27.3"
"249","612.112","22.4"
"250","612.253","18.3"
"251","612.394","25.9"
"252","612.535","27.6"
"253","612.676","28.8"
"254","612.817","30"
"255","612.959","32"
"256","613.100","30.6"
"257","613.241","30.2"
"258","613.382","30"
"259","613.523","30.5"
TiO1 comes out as 0.22 mag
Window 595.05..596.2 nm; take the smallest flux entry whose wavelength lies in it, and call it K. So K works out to 19.8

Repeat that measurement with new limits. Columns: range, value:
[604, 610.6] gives 22.1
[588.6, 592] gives 7.73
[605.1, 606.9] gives 25.6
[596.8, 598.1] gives 20.2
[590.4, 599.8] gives 16.8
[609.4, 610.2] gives 26.4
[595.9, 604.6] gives 20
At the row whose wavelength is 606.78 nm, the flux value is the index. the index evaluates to 28.7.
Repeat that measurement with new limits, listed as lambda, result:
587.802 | 20.1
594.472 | 22.3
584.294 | 26.4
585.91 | 23.3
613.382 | 30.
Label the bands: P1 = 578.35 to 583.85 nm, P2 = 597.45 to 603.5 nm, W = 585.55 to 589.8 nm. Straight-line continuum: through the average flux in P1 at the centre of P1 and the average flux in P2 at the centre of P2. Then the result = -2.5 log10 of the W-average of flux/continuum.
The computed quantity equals 0.42 mag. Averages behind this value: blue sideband 27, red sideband 24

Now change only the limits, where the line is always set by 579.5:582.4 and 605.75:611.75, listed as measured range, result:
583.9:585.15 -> 0.091 mag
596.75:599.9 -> 0.215 mag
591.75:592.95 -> 0.361 mag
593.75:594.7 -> 0.240 mag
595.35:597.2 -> 0.317 mag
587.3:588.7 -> 0.372 mag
